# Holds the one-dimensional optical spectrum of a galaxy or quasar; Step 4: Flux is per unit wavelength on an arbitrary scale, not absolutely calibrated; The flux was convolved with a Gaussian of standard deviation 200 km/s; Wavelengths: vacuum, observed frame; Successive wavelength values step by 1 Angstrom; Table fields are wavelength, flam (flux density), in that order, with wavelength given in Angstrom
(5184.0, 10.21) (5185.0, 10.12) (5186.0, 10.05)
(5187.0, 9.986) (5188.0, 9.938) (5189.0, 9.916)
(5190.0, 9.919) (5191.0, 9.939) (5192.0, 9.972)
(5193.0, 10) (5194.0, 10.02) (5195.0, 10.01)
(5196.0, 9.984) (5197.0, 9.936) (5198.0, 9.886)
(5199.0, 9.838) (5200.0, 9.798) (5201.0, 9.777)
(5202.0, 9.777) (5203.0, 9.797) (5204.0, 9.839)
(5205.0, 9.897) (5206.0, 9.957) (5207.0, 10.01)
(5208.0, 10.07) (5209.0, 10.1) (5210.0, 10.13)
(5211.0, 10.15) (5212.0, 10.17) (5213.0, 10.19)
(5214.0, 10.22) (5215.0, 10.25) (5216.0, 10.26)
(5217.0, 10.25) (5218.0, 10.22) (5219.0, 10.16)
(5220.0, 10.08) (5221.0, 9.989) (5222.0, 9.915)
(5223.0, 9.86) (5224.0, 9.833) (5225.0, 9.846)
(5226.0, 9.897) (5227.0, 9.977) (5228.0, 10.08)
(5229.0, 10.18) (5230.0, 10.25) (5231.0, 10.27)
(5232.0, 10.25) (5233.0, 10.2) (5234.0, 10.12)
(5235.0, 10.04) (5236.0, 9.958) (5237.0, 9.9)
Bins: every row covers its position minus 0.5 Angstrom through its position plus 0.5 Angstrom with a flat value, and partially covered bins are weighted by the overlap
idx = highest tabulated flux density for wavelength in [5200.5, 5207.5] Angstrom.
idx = 10.01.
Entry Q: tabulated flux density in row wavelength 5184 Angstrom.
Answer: 10.21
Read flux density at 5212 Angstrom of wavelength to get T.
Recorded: 10.17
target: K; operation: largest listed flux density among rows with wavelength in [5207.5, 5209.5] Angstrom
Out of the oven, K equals 10.1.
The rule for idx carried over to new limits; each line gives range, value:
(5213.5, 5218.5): 10.26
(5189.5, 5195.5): 10.02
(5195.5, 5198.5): 9.984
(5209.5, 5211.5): 10.15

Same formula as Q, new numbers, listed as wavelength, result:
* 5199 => 9.838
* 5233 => 10.2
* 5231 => 10.27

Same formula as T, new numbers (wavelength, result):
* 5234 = 10.12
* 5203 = 9.797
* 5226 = 9.897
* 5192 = 9.972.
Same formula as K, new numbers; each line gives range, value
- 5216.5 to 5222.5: 10.25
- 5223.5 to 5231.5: 10.27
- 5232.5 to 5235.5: 10.2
